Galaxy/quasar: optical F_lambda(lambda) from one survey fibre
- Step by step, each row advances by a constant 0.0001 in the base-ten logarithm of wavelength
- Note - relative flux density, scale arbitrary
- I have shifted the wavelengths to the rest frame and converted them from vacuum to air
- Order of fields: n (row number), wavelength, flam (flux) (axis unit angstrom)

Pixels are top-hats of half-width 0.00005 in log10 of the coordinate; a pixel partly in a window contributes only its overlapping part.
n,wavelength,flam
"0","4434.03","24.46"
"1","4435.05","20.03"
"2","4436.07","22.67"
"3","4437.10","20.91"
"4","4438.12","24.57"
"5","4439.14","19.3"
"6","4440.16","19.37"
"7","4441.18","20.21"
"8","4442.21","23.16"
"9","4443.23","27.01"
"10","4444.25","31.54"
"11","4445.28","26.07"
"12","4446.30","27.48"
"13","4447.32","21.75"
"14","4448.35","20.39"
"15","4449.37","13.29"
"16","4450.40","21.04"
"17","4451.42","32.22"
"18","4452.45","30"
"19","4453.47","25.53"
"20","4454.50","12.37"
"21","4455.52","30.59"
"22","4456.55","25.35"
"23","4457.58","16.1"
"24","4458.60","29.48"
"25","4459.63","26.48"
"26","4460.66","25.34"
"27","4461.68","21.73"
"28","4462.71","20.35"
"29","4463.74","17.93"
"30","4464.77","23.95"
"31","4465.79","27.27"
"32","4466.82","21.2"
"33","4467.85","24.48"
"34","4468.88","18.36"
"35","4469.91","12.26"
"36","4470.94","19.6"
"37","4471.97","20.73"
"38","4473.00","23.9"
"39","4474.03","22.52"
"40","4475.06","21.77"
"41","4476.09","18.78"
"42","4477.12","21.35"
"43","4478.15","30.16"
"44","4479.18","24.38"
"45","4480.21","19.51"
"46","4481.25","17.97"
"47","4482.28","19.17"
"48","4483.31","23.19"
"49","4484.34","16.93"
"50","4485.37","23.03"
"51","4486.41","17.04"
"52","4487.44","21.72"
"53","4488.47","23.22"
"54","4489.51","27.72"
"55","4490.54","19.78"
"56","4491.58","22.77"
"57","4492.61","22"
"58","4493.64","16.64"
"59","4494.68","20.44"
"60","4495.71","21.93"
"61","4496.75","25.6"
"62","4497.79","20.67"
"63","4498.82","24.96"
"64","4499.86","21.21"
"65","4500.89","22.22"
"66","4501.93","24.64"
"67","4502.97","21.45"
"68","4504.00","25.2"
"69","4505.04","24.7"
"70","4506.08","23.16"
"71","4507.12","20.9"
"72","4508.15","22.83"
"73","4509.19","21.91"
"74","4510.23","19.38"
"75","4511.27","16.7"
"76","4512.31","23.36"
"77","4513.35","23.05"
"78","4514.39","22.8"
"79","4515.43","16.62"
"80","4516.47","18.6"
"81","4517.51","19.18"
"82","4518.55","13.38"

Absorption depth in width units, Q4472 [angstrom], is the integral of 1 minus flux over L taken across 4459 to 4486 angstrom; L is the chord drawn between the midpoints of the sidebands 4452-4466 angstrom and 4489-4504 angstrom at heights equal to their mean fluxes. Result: 1.8 angstrom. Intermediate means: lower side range 23.7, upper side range 22.4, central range 21.6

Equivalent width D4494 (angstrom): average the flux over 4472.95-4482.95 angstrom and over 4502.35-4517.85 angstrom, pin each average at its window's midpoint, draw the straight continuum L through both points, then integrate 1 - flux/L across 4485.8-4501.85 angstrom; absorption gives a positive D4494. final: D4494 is -0.2 angstrom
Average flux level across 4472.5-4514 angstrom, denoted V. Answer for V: 21.9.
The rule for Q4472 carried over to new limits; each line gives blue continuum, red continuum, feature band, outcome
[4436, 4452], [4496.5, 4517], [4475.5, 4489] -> 0.7 angstrom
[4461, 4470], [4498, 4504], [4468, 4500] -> 1.3 angstrom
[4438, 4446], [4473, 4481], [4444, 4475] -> 0.5 angstrom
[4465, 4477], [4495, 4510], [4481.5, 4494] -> 0.5 angstrom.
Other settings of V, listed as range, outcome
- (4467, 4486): 21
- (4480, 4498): 21.1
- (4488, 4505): 22.6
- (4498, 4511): 22.6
